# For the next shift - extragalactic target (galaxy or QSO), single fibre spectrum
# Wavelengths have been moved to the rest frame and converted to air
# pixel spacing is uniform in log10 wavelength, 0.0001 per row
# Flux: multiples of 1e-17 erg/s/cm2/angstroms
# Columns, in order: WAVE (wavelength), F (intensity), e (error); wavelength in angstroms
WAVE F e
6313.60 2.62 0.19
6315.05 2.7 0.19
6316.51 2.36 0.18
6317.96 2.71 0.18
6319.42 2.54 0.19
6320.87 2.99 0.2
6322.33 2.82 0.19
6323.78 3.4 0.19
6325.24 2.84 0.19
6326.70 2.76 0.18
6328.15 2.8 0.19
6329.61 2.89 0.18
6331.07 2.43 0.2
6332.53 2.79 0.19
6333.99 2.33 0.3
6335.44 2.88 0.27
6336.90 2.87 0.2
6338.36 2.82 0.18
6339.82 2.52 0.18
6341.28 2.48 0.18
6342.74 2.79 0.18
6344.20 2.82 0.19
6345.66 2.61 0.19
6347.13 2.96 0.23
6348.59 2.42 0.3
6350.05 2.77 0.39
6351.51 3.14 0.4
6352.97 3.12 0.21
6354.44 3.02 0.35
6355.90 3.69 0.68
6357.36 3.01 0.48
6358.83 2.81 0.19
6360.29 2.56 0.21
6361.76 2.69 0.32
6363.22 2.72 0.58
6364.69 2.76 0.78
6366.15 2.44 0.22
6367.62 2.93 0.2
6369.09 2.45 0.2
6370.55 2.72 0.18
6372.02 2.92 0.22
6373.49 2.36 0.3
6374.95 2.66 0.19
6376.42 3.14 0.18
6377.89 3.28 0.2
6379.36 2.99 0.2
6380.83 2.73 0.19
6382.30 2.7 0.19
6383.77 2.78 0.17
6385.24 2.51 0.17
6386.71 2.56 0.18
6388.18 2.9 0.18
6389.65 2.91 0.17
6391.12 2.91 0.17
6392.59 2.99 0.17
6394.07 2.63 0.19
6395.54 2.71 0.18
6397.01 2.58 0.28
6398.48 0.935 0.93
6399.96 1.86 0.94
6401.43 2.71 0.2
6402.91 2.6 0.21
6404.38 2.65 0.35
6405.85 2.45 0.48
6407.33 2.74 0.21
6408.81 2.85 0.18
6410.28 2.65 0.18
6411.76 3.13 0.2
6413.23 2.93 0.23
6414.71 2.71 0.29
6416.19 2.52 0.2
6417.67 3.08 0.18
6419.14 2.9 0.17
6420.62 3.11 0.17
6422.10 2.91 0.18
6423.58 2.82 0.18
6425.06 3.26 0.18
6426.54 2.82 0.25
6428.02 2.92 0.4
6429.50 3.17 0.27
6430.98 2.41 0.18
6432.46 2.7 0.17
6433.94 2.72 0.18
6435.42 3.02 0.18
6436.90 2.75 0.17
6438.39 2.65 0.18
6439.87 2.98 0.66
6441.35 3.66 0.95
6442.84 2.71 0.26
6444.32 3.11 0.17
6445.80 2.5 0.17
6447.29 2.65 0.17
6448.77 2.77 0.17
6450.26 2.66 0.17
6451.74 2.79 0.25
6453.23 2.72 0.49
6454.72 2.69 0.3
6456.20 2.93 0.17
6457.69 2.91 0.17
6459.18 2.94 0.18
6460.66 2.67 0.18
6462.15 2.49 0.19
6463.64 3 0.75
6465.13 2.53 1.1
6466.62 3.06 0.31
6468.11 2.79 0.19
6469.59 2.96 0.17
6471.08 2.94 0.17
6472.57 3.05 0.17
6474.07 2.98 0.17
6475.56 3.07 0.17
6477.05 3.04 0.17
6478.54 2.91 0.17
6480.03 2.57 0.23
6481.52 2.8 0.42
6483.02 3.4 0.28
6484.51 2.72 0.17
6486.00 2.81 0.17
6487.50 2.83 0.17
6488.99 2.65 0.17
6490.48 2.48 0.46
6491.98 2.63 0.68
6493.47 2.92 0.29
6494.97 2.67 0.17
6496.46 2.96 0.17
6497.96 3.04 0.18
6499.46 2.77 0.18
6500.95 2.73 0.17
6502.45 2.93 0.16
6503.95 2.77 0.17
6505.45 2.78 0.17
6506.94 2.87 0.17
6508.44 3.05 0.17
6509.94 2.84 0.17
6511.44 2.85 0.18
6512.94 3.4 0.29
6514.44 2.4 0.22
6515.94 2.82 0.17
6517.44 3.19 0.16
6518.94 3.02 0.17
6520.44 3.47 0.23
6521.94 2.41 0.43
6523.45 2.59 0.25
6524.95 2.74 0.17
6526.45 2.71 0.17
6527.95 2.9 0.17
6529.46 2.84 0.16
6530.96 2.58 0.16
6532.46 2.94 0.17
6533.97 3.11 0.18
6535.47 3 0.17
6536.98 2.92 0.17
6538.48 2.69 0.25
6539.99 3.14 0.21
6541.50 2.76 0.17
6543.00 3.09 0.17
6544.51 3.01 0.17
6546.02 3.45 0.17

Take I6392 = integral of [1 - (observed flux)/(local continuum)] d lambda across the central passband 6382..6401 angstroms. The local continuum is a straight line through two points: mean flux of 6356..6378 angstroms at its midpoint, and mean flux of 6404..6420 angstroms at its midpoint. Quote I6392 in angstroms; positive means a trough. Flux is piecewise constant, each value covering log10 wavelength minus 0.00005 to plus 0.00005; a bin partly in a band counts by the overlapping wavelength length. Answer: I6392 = 1.7 angstroms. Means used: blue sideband 2.78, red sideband 2.79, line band 2.54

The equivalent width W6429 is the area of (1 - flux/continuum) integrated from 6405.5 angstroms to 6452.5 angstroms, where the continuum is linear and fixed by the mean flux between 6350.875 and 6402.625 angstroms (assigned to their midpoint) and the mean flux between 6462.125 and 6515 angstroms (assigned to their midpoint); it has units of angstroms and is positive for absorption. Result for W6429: -0.9 angstroms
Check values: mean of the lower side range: 2.74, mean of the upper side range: 2.86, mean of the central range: 2.85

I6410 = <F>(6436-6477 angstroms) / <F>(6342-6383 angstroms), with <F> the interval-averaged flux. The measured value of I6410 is 1.0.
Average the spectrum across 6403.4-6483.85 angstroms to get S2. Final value 2.85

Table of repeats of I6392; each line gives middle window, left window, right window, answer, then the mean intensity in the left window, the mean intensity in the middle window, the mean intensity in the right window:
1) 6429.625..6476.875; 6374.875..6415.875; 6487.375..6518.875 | -1.2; 2.68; 2.84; 2.84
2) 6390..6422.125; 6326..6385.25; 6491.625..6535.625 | 1.7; 2.79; 2.66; 2.86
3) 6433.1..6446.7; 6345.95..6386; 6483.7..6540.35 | -0.3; 2.82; 2.9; 2.85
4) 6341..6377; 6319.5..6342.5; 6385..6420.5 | -1.0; 2.77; 2.8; 2.65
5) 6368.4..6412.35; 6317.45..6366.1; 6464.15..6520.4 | 2.6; 2.81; 2.67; 2.88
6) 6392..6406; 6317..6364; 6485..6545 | 2.1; 2.81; 2.4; 2.86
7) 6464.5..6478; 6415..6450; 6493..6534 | -0.3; 2.87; 2.94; 2.86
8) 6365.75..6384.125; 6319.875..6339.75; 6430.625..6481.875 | 0.2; 2.8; 2.78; 2.84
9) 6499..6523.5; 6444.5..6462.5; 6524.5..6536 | -0.5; 2.74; 2.89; 2.85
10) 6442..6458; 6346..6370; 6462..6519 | 0.5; 2.84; 2.77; 2.87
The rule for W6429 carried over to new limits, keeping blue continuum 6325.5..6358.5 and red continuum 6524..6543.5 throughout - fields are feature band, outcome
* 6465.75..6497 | -0.1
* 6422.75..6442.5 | -0.5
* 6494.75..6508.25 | 0.1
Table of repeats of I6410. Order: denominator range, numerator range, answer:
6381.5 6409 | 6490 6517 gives 1.10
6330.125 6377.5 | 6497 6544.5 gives 1.04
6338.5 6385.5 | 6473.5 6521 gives 1.03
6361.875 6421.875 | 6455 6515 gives 1.06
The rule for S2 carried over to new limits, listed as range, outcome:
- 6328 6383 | 2.79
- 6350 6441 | 2.78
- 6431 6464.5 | 2.81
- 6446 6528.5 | 2.84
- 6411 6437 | 2.89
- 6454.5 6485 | 2.88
